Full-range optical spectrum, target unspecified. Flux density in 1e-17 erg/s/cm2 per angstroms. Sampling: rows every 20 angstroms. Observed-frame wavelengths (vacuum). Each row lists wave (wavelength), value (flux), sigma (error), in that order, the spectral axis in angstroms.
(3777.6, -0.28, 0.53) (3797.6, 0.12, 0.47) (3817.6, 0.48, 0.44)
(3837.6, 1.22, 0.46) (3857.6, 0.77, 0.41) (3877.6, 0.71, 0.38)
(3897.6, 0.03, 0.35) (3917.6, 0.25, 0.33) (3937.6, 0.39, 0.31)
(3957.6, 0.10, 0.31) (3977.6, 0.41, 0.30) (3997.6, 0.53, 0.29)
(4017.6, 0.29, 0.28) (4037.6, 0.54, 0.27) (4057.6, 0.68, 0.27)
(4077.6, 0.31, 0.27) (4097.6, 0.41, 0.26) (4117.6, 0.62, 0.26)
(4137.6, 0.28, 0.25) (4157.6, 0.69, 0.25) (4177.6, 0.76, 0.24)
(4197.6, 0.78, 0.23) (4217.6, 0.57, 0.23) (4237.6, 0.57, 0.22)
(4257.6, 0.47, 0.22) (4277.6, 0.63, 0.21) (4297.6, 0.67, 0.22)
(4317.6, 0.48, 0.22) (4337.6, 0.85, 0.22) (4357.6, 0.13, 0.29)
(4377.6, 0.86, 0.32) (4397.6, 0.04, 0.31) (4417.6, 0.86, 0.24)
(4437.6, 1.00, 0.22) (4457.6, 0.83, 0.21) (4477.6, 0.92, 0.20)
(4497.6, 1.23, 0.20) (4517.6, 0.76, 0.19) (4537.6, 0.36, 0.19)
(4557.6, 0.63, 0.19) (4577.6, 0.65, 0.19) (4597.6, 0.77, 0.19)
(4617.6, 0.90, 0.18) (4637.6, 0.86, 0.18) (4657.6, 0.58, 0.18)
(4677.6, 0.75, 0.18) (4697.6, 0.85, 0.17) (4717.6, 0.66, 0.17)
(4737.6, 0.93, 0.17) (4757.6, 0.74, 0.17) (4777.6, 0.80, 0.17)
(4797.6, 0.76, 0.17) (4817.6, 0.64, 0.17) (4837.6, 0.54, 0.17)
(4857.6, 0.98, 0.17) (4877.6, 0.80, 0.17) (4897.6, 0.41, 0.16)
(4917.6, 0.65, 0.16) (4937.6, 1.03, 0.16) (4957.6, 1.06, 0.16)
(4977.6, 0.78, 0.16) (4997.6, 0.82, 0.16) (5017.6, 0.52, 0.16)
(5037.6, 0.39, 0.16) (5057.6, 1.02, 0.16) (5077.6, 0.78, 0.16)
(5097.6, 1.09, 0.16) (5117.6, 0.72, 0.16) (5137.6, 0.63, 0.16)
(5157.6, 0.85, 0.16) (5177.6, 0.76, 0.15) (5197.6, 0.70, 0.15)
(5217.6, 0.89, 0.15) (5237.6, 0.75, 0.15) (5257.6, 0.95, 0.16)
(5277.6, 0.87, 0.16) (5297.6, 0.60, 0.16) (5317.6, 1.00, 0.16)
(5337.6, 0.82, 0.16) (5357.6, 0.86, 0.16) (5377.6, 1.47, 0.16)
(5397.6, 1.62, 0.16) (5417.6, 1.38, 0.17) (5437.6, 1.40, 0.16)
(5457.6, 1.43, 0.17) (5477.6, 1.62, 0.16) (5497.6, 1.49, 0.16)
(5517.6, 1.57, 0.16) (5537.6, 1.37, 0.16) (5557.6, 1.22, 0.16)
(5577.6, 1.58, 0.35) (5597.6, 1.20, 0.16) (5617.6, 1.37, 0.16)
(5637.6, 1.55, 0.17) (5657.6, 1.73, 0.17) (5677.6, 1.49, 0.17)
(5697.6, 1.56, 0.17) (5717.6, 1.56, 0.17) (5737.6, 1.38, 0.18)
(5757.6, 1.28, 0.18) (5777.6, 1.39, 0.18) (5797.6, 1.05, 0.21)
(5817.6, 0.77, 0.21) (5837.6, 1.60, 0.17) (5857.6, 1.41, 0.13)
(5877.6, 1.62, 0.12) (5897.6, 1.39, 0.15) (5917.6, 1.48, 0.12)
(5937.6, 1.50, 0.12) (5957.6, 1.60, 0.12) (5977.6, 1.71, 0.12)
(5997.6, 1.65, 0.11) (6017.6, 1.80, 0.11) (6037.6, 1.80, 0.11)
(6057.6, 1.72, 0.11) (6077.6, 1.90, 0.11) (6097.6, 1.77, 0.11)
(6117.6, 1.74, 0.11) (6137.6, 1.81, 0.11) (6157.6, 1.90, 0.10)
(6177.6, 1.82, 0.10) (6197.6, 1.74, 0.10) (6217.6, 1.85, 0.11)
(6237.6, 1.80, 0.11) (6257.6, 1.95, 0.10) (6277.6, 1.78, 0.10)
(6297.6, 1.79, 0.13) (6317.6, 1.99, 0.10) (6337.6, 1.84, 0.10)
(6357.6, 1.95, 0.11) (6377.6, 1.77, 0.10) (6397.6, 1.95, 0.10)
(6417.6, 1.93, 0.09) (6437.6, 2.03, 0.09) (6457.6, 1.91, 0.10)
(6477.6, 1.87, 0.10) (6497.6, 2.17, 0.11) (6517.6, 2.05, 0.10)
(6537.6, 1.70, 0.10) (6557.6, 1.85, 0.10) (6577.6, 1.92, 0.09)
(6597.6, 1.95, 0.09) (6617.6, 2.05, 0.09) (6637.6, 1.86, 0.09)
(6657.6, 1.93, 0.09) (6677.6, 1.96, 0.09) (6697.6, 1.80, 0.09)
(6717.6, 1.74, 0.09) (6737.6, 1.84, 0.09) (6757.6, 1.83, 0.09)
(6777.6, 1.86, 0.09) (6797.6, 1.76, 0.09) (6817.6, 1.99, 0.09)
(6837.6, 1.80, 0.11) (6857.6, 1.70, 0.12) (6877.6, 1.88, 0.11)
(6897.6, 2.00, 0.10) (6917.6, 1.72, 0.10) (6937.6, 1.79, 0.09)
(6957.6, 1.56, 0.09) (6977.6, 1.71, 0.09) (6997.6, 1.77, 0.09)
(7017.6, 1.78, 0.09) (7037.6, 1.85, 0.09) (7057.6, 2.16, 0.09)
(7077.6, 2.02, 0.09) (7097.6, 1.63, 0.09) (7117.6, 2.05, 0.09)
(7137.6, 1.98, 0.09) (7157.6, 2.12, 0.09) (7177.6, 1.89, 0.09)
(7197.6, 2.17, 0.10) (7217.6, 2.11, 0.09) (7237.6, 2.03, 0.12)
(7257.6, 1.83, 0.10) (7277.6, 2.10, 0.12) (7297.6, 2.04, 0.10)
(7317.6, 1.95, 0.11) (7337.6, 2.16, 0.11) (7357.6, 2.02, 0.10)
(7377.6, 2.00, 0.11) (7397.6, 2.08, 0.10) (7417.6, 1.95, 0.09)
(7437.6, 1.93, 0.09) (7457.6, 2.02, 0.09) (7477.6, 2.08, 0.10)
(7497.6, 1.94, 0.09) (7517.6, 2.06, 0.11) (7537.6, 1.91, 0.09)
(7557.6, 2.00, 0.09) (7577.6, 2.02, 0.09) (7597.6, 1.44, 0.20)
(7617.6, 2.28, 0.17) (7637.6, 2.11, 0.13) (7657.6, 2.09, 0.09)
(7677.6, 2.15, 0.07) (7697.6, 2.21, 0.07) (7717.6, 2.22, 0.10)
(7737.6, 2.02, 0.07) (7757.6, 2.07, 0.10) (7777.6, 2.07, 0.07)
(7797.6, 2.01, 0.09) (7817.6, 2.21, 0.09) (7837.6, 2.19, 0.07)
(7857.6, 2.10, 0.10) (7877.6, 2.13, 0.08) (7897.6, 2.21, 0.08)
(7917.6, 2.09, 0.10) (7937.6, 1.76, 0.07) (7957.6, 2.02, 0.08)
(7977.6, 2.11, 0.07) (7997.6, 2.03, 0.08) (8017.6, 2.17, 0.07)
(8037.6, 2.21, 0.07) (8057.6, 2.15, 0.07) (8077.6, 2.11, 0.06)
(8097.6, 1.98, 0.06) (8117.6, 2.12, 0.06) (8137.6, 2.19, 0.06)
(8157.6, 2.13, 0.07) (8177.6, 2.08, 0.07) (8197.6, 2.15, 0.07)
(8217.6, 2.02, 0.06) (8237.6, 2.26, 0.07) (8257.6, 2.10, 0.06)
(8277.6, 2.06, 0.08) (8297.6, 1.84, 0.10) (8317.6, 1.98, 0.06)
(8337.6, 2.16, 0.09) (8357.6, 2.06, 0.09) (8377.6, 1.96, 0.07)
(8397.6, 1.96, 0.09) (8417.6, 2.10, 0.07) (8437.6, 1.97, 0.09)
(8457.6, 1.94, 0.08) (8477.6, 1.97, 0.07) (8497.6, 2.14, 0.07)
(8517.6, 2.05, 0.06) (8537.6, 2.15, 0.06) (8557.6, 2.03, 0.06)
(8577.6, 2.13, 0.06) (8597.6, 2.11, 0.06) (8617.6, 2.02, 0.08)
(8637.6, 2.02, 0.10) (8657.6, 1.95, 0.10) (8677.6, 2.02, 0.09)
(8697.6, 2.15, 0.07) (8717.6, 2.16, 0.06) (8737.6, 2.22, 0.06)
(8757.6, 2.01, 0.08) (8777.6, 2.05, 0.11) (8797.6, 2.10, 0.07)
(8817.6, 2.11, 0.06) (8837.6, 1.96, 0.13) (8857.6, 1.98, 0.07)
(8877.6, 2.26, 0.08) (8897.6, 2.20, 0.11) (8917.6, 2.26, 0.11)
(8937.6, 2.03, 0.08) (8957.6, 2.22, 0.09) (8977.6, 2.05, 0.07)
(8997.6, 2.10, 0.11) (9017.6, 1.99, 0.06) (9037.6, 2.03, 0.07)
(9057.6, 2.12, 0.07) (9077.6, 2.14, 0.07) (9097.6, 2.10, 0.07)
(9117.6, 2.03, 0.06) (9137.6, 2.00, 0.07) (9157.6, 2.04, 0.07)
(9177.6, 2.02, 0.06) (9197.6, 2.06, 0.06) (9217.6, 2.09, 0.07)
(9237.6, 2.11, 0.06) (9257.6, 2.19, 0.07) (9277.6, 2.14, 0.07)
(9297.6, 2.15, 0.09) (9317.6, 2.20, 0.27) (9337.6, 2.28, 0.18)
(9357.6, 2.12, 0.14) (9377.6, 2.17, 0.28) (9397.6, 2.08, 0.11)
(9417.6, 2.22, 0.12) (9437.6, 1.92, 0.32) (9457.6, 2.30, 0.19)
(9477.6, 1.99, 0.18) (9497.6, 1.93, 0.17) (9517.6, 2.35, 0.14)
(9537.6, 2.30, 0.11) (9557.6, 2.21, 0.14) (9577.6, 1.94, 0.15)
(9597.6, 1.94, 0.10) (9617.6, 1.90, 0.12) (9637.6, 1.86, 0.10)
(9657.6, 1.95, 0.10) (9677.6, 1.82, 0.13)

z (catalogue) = 0.347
